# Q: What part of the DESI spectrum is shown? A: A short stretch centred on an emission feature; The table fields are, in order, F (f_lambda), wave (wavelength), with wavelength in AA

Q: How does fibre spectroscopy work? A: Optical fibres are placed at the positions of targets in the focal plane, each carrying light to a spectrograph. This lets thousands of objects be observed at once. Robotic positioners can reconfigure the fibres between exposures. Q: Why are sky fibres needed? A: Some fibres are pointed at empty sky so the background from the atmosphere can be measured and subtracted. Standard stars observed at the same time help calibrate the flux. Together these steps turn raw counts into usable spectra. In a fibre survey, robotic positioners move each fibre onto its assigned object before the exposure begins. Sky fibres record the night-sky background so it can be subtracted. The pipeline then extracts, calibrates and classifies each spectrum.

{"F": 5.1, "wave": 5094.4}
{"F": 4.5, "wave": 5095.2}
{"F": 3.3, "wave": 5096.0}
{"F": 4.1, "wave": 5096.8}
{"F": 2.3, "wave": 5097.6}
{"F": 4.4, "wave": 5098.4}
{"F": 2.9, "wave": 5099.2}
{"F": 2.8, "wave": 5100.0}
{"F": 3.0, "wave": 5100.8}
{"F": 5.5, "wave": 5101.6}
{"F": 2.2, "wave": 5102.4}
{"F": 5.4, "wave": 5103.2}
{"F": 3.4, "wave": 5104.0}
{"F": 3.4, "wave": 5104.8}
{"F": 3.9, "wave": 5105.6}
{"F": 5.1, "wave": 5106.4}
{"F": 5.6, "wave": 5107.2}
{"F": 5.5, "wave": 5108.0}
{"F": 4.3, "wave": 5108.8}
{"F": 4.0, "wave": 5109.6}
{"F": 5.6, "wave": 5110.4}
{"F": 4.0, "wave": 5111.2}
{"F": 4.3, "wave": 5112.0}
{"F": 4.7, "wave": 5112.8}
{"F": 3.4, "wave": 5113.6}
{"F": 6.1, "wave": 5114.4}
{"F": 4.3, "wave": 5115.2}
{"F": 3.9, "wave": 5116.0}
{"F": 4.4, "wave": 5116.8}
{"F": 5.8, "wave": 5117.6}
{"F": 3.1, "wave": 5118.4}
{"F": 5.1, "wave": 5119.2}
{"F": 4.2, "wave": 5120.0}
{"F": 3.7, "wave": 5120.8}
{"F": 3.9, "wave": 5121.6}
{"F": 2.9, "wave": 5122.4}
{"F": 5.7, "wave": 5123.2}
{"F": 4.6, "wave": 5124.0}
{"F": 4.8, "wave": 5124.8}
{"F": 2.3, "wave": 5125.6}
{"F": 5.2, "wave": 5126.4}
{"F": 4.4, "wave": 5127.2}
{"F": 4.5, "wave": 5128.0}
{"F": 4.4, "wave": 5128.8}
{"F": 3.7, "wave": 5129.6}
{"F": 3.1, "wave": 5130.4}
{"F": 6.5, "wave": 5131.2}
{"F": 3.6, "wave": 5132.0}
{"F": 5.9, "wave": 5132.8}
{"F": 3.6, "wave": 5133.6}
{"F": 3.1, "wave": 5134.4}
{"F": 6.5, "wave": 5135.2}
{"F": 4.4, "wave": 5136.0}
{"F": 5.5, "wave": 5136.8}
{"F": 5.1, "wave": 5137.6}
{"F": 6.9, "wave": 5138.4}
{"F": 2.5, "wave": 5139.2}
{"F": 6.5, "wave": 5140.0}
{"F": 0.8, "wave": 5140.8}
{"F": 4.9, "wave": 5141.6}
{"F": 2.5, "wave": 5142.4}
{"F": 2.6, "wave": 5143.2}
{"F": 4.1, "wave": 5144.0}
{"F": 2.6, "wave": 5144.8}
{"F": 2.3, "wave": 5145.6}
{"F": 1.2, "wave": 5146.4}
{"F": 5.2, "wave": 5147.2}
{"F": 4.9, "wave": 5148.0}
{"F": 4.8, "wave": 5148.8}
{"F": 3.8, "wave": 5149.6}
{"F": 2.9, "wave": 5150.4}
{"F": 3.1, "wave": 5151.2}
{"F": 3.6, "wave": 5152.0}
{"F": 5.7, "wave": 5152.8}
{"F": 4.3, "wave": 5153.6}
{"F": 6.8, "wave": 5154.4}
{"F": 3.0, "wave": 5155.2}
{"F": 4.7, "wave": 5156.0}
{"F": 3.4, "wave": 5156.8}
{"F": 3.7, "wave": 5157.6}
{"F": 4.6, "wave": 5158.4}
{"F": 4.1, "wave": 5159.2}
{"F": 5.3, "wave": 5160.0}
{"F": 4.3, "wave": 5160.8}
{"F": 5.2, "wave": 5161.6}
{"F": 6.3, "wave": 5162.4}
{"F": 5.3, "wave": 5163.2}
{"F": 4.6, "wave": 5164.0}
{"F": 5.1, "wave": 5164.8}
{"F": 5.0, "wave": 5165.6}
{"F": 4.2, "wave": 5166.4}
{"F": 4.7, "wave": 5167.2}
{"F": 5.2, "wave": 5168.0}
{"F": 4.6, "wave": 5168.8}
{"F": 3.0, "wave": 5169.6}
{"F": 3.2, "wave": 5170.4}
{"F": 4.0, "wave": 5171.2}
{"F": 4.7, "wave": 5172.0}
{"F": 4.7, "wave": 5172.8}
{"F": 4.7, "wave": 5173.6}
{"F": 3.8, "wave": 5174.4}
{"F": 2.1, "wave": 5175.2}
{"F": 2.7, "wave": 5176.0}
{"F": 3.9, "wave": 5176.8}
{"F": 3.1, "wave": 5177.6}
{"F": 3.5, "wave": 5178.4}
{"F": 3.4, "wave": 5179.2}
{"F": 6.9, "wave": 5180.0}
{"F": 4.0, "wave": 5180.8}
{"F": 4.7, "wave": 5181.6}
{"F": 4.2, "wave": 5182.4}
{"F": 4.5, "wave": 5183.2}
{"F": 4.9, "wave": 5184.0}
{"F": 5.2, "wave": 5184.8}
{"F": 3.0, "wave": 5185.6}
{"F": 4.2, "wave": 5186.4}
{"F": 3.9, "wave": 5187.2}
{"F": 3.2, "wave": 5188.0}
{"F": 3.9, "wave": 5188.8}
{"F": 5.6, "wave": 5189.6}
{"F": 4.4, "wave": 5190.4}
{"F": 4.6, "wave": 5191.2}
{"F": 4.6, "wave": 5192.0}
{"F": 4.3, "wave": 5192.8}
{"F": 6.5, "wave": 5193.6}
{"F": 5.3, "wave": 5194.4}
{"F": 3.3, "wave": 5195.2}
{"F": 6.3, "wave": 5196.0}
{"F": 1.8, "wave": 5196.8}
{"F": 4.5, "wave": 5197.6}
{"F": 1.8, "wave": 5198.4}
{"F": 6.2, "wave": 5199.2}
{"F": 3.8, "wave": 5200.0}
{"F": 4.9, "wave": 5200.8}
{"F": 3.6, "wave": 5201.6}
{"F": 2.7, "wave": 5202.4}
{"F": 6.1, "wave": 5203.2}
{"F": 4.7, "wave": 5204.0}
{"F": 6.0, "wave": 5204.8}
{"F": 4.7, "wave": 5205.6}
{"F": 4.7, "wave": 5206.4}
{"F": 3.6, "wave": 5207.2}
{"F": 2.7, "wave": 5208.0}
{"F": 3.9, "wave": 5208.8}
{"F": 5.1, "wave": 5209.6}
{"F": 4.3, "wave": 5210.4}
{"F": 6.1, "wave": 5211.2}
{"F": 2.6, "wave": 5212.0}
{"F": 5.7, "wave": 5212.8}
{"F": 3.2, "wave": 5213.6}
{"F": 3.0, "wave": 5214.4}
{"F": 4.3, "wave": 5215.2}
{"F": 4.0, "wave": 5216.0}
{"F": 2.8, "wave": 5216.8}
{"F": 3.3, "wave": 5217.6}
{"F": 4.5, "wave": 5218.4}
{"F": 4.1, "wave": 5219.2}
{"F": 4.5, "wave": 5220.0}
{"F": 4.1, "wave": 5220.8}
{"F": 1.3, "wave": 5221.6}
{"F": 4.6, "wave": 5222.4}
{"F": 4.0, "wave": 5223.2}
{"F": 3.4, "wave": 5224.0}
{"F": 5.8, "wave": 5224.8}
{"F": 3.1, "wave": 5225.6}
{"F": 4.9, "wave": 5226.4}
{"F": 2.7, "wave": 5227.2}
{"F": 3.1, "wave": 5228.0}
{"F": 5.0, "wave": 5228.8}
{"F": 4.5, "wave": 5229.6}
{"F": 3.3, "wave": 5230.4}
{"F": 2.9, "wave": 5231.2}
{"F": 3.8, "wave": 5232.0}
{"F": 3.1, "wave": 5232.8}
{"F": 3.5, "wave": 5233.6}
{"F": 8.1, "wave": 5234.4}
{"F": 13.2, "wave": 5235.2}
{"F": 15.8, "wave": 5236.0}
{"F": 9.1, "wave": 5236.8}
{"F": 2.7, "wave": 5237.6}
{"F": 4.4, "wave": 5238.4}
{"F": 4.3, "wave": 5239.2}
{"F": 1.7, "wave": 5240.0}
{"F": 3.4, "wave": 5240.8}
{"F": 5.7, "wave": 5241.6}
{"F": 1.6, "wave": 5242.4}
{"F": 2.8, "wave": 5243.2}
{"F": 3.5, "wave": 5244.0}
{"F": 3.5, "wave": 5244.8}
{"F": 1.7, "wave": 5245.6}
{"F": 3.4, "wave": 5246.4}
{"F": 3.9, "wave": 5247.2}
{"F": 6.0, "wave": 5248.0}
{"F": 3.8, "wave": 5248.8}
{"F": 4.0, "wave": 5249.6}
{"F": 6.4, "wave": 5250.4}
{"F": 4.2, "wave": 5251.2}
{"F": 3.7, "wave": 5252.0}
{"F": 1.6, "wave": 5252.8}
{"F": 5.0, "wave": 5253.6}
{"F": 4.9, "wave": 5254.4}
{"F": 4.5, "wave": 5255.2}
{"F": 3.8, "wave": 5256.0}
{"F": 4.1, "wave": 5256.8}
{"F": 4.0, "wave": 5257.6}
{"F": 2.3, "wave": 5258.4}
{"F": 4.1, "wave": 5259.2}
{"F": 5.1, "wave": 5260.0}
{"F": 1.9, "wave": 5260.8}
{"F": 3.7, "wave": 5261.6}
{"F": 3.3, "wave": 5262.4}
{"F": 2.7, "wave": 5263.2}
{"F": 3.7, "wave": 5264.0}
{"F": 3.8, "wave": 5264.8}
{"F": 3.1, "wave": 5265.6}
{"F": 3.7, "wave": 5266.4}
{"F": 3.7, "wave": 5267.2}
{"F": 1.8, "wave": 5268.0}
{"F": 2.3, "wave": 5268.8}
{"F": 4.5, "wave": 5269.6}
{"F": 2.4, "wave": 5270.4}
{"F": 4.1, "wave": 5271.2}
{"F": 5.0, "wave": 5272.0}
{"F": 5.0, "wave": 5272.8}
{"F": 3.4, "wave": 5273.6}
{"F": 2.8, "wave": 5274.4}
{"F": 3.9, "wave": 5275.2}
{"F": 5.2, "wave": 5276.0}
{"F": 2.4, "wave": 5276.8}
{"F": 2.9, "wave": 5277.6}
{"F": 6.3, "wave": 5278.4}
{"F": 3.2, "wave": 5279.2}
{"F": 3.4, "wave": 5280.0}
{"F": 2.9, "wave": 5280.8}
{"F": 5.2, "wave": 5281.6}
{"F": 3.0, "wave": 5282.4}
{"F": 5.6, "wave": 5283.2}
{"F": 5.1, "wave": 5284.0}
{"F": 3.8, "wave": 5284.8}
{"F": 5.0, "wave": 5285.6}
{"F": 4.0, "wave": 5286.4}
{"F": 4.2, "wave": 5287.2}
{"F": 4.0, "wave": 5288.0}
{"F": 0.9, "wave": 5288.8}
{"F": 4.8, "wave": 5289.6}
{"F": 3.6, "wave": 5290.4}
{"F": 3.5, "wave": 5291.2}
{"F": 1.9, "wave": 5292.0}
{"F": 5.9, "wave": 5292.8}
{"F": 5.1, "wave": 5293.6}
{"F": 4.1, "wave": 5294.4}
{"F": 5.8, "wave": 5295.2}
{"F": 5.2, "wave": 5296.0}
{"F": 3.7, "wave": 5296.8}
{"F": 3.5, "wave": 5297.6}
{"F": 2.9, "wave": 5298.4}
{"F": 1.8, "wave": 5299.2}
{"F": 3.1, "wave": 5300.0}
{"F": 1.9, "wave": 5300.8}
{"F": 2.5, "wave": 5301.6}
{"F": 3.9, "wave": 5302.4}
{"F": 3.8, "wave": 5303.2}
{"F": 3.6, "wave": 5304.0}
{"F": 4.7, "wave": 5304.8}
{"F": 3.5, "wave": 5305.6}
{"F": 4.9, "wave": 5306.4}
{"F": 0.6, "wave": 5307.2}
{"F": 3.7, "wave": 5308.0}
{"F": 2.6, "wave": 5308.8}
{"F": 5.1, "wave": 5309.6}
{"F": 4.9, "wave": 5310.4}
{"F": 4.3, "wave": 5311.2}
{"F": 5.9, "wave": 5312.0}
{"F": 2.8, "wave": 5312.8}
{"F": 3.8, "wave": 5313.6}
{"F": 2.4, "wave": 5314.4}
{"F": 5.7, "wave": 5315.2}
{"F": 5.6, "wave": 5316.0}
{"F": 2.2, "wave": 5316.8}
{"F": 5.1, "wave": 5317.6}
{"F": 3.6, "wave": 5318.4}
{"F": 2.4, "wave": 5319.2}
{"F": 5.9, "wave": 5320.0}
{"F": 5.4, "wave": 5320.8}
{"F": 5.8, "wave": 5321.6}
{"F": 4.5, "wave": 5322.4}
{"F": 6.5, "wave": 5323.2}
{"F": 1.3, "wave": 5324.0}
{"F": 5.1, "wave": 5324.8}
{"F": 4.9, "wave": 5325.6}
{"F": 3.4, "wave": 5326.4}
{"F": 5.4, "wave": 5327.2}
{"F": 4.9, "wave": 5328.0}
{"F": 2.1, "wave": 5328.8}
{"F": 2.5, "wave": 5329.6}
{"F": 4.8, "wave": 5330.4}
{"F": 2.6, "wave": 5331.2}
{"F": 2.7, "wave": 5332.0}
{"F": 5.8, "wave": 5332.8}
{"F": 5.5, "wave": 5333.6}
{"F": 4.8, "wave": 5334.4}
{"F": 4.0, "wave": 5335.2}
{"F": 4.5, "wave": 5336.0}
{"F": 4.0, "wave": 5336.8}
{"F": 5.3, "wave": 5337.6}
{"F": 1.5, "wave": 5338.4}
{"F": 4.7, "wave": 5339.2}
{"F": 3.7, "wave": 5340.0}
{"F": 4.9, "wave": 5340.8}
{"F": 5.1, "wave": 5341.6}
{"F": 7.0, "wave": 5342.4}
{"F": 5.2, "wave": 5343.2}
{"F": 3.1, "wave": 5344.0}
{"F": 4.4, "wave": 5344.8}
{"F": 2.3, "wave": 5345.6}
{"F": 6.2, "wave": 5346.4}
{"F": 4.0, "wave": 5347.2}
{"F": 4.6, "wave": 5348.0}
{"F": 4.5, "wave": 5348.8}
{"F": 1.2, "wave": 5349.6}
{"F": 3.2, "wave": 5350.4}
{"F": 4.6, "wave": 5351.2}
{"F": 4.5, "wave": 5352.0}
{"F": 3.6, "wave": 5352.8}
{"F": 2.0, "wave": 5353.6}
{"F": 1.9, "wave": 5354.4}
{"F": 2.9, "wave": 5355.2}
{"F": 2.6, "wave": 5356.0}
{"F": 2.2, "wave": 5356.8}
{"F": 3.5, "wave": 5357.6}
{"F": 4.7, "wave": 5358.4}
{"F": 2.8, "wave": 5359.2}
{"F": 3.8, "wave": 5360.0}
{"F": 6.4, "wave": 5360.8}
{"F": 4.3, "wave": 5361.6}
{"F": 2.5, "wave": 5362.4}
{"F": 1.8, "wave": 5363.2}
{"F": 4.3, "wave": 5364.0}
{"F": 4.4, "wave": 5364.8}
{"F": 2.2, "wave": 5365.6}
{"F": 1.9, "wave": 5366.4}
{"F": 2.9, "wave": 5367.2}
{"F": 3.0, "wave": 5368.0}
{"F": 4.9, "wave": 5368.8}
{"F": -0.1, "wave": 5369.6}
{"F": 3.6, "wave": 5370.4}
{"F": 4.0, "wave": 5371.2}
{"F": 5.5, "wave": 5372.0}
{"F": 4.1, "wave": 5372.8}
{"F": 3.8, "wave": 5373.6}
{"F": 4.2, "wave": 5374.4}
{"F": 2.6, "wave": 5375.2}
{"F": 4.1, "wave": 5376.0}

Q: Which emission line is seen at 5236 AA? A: Hbeta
